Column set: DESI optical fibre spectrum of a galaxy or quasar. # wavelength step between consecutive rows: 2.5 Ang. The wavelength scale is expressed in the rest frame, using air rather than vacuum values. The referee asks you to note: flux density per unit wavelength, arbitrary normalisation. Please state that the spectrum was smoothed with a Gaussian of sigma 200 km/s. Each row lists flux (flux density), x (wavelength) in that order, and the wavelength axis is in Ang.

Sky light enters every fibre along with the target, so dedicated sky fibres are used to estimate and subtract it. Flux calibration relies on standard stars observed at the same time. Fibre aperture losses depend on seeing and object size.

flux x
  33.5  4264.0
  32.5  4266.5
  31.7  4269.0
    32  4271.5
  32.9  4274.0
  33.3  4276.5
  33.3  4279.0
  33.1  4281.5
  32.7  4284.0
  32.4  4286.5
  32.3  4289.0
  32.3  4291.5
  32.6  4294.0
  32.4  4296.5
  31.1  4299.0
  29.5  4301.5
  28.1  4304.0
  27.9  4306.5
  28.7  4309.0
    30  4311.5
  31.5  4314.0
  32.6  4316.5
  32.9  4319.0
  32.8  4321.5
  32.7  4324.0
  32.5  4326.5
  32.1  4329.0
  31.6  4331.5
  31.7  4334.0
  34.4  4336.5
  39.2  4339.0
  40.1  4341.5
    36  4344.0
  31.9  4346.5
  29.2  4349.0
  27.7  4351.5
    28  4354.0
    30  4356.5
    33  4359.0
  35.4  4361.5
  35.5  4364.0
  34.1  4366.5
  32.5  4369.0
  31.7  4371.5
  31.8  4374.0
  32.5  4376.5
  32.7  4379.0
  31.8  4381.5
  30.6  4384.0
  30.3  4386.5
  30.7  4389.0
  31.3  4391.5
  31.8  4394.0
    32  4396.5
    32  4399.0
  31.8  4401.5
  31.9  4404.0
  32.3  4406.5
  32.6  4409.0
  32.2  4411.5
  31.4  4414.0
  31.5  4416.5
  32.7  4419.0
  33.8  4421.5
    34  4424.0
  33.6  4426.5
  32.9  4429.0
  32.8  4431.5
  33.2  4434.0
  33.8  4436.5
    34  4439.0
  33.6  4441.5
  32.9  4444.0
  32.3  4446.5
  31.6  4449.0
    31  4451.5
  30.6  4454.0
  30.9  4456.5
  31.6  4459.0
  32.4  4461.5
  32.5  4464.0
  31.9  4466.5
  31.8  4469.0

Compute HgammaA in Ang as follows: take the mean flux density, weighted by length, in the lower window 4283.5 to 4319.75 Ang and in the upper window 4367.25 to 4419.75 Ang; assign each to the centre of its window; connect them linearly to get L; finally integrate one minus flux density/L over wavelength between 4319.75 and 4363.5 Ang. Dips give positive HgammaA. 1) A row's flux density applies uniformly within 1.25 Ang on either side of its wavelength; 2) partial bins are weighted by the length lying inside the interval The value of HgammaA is -2.07 Ang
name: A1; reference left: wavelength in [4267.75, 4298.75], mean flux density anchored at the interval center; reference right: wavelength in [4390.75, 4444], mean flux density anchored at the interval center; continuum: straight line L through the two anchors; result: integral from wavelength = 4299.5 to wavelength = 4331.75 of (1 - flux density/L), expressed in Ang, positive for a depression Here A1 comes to 1.6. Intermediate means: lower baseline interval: 32.5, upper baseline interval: 32.6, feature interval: 31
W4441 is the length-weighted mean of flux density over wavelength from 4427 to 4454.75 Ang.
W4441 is 32.7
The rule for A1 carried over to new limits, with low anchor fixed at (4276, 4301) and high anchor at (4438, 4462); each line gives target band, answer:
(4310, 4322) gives 0.2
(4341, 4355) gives 0.2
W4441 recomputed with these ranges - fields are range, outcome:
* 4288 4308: 30.7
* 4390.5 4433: 32.4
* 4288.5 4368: 32.2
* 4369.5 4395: 31.5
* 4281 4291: 32.6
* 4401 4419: 32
